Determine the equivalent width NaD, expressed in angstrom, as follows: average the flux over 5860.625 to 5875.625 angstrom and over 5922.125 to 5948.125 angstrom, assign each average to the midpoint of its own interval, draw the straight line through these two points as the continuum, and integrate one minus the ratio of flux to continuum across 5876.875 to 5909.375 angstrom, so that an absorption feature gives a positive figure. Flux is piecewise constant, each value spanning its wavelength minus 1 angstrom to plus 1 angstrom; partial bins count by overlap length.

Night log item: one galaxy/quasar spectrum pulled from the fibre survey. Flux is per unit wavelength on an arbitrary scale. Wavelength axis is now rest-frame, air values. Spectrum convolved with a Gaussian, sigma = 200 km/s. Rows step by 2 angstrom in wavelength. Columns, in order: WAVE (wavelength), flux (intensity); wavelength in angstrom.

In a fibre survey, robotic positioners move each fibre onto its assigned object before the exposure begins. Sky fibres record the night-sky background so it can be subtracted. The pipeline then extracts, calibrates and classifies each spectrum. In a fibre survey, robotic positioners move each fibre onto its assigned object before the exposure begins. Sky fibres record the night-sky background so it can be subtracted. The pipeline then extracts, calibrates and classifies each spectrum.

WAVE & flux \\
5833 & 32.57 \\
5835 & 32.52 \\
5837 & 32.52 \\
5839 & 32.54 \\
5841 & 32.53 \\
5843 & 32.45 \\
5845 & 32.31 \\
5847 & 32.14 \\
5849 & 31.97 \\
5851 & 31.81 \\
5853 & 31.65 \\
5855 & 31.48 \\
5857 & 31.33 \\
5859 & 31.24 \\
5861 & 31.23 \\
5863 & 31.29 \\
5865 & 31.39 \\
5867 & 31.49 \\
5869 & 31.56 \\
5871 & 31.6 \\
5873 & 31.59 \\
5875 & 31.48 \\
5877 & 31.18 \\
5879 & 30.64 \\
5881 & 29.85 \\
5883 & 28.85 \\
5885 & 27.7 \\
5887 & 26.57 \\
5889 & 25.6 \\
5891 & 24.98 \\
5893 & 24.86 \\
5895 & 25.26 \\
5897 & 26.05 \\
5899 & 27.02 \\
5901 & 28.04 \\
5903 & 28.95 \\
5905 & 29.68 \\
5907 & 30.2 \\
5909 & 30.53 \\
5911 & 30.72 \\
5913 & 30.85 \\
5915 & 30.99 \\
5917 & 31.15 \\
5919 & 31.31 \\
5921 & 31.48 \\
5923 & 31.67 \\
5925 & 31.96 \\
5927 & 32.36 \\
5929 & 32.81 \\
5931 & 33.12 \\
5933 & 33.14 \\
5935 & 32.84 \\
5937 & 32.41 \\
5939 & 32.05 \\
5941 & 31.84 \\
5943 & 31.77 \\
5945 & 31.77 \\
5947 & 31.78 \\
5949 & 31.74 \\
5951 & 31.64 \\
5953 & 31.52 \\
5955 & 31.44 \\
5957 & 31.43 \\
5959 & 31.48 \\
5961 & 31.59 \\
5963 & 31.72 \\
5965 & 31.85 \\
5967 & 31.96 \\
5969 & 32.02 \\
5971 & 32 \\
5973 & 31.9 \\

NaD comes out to 4.0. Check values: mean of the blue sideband 31.5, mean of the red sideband 32.3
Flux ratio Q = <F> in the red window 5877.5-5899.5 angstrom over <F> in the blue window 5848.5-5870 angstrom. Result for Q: 0.9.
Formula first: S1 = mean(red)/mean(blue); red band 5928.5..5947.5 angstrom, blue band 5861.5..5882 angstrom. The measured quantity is 1.04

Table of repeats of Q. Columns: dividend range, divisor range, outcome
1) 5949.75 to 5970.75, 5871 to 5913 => 1.11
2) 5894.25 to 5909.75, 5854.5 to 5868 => 0.90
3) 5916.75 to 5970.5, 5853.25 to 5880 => 1.02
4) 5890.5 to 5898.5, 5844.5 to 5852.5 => 0.79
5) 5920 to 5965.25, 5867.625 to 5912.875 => 1.11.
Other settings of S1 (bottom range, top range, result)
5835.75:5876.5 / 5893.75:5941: 0.96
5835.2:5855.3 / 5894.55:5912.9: 0.89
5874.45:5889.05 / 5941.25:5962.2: 1.09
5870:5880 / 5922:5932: 1.03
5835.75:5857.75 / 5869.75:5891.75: 0.91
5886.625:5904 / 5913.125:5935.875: 1.21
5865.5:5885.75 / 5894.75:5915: 0.95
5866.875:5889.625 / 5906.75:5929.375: 1.05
